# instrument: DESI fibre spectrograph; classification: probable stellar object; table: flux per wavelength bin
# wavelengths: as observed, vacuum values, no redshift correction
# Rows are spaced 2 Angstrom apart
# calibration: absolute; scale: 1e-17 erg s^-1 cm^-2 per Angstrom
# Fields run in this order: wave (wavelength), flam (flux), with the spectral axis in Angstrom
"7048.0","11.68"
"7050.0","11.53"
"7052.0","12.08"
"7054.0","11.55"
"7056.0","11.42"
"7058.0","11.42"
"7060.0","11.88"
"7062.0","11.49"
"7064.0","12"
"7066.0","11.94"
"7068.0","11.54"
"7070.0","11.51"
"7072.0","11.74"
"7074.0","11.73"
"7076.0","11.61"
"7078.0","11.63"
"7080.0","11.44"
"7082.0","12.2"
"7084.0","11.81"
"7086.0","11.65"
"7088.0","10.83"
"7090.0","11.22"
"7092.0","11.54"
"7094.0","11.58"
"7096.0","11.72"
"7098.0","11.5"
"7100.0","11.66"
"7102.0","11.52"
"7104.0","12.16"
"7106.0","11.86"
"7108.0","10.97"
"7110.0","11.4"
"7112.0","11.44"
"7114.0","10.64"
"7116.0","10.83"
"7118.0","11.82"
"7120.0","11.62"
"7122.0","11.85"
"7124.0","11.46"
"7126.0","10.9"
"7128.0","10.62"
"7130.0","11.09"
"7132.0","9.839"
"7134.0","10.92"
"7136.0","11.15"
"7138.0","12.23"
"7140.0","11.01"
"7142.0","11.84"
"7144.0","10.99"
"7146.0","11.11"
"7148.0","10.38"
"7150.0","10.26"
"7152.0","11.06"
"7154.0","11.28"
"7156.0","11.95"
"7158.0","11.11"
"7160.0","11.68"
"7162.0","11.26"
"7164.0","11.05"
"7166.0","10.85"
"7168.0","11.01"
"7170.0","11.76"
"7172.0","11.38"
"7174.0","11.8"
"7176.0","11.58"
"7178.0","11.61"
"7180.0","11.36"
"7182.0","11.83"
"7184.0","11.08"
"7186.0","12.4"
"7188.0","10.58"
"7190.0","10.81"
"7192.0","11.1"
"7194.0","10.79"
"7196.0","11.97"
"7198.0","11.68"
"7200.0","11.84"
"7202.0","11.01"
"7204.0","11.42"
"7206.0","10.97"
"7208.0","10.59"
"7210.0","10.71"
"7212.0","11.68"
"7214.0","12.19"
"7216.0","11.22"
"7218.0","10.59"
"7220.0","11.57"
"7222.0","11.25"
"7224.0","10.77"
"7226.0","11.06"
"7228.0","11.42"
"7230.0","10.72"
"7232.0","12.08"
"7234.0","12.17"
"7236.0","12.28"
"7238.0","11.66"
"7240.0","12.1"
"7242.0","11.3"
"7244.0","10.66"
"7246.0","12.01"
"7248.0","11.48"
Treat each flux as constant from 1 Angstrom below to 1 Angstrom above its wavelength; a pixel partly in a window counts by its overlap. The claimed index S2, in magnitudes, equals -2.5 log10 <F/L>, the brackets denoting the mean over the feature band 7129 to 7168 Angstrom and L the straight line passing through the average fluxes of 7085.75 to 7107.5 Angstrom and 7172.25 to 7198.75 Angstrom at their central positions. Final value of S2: 0.036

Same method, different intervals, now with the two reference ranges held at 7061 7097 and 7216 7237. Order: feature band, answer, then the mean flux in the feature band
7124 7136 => 0.074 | 10.8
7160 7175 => 0.014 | 11.3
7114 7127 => 0.019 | 11.4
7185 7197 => 0.016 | 11.3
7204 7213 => 0.036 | 11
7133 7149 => 0.030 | 11.2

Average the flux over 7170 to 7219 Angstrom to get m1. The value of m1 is 11.3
